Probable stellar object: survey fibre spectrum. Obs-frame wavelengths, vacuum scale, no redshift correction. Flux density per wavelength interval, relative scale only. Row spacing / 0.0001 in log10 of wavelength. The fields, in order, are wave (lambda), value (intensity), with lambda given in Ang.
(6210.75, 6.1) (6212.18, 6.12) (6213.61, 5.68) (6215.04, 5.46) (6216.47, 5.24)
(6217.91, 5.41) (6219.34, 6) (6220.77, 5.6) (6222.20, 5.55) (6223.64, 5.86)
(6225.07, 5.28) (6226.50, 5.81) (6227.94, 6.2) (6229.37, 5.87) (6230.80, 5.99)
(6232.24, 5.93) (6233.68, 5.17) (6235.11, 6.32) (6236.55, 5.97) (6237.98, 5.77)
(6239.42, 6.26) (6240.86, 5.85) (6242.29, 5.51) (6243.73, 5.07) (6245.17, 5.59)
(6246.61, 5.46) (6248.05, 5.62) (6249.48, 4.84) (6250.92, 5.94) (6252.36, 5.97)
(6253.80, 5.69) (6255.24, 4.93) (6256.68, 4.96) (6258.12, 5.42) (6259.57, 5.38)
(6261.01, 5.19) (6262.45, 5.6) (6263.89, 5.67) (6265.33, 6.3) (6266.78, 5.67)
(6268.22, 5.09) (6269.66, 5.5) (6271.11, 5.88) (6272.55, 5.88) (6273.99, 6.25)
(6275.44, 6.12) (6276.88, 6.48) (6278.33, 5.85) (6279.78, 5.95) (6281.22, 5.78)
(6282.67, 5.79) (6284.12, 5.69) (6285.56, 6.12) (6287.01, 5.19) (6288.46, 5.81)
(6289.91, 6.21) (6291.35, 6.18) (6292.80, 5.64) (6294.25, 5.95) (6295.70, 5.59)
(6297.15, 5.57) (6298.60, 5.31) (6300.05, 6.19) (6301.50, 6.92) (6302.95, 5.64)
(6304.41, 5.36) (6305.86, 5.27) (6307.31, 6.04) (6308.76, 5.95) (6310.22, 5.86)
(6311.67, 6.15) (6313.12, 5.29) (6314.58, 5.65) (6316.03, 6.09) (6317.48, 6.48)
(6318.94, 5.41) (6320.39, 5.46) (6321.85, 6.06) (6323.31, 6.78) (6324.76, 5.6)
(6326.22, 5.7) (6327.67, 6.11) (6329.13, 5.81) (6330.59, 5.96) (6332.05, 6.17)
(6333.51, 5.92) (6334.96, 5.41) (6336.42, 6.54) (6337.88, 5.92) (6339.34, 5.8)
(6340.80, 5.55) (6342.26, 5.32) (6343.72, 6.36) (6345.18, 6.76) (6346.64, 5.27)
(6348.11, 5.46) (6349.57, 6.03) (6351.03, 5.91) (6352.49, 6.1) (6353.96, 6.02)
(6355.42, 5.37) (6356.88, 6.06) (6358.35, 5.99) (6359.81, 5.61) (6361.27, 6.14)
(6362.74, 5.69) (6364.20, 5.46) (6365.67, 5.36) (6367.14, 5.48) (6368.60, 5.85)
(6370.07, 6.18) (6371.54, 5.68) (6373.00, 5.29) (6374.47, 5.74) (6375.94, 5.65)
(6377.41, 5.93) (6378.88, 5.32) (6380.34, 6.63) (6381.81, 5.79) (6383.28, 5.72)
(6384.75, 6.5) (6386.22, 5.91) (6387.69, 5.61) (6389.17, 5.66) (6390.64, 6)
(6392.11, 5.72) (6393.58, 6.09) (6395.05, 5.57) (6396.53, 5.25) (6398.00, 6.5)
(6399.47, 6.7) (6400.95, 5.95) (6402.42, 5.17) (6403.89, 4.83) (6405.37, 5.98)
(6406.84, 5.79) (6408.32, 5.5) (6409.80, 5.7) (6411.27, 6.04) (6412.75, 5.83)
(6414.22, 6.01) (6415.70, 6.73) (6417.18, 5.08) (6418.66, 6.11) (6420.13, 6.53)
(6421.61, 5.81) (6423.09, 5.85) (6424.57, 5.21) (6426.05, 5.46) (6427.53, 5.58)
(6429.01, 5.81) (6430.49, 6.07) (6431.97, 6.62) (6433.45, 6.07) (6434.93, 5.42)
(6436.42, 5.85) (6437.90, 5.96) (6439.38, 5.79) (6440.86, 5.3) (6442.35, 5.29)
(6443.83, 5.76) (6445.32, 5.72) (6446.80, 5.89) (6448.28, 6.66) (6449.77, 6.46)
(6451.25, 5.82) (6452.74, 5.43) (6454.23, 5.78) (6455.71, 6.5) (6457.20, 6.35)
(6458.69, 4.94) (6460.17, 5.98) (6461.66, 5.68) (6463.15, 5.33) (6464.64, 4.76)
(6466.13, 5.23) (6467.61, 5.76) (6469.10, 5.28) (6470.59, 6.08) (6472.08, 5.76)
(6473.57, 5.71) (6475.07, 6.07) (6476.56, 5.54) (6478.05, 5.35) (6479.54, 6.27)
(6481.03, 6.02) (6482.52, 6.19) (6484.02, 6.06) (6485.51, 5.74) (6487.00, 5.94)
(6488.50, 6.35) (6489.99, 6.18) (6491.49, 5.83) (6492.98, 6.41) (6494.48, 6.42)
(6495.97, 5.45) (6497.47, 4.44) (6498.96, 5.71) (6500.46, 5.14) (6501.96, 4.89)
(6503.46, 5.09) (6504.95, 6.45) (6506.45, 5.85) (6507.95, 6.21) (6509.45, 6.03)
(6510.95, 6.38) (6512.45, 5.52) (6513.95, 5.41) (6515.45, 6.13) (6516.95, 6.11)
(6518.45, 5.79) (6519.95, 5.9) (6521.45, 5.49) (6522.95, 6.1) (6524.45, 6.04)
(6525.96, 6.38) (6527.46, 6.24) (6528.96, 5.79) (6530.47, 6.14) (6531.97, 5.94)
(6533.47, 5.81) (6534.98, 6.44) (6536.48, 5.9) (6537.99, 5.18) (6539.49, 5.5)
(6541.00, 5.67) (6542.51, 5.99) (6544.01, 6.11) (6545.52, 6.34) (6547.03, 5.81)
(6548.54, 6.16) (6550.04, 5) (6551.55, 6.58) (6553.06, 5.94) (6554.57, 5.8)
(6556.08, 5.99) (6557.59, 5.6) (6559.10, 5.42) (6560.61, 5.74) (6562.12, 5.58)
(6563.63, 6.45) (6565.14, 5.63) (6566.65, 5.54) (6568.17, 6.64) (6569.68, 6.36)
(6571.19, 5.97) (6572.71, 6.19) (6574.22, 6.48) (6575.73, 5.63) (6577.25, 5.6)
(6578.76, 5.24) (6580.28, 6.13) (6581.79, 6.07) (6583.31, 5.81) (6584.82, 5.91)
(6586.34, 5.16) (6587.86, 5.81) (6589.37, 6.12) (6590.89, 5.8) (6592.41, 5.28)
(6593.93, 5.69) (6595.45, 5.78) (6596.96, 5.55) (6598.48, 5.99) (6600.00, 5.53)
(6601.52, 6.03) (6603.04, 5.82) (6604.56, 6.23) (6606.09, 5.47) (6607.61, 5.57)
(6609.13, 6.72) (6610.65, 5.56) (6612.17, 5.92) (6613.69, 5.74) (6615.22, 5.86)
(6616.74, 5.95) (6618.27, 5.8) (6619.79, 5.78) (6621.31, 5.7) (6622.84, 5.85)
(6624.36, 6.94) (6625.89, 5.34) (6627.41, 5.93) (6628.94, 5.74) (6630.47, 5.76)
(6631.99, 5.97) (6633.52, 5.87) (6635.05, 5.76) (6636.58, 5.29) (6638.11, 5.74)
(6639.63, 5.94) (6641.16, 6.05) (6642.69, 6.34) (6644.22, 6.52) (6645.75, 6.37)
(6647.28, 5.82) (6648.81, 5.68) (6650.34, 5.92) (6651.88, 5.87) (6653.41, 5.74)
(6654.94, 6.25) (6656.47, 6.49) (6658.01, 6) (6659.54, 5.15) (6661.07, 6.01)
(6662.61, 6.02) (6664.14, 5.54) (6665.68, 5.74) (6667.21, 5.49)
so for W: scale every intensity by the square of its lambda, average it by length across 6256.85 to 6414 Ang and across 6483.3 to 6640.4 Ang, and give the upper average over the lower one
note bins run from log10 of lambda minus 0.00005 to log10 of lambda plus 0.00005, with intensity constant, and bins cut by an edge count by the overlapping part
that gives 1.1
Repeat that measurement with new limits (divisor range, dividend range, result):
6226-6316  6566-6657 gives 1.14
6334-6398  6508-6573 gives 1.08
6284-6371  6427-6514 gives 1.04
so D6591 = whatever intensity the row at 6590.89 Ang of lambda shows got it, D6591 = 5.8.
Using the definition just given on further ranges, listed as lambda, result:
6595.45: 5.78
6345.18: 6.76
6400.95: 5.95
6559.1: 5.42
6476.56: 5.54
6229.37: 5.87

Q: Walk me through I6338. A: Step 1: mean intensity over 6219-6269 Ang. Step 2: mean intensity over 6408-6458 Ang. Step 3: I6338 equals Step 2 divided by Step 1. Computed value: 1.0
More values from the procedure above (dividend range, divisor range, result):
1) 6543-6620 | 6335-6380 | 1.01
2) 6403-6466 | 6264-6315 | 0.99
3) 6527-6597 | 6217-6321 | 1.02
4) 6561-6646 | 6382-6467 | 1.01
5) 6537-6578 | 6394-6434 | 1.01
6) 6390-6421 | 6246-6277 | 1.04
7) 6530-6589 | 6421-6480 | 1.02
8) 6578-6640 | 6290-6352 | 0.99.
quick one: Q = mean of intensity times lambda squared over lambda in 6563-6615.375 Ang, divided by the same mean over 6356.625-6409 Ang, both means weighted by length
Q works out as 1.1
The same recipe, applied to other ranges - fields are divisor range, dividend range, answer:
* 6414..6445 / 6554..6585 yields 1.06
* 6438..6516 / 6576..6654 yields 1.06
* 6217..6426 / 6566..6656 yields 1.11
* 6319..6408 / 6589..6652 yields 1.09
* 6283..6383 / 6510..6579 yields 1.08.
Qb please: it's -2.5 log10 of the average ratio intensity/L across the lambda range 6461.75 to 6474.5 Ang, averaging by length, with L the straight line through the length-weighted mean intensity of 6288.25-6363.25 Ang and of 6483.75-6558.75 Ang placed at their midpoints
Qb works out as 0.07 mag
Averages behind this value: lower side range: 5.87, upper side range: 5.86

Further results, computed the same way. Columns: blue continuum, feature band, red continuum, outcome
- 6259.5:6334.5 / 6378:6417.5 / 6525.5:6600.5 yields 0.001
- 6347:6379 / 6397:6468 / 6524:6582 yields 0.001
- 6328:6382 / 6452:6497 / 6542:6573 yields 0.017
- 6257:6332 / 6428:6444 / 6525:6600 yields 0.007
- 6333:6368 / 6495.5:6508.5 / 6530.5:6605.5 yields 0.074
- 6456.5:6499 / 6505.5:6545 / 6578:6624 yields -0.029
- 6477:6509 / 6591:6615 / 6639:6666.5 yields 0.023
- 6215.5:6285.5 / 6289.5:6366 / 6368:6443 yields -0.019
